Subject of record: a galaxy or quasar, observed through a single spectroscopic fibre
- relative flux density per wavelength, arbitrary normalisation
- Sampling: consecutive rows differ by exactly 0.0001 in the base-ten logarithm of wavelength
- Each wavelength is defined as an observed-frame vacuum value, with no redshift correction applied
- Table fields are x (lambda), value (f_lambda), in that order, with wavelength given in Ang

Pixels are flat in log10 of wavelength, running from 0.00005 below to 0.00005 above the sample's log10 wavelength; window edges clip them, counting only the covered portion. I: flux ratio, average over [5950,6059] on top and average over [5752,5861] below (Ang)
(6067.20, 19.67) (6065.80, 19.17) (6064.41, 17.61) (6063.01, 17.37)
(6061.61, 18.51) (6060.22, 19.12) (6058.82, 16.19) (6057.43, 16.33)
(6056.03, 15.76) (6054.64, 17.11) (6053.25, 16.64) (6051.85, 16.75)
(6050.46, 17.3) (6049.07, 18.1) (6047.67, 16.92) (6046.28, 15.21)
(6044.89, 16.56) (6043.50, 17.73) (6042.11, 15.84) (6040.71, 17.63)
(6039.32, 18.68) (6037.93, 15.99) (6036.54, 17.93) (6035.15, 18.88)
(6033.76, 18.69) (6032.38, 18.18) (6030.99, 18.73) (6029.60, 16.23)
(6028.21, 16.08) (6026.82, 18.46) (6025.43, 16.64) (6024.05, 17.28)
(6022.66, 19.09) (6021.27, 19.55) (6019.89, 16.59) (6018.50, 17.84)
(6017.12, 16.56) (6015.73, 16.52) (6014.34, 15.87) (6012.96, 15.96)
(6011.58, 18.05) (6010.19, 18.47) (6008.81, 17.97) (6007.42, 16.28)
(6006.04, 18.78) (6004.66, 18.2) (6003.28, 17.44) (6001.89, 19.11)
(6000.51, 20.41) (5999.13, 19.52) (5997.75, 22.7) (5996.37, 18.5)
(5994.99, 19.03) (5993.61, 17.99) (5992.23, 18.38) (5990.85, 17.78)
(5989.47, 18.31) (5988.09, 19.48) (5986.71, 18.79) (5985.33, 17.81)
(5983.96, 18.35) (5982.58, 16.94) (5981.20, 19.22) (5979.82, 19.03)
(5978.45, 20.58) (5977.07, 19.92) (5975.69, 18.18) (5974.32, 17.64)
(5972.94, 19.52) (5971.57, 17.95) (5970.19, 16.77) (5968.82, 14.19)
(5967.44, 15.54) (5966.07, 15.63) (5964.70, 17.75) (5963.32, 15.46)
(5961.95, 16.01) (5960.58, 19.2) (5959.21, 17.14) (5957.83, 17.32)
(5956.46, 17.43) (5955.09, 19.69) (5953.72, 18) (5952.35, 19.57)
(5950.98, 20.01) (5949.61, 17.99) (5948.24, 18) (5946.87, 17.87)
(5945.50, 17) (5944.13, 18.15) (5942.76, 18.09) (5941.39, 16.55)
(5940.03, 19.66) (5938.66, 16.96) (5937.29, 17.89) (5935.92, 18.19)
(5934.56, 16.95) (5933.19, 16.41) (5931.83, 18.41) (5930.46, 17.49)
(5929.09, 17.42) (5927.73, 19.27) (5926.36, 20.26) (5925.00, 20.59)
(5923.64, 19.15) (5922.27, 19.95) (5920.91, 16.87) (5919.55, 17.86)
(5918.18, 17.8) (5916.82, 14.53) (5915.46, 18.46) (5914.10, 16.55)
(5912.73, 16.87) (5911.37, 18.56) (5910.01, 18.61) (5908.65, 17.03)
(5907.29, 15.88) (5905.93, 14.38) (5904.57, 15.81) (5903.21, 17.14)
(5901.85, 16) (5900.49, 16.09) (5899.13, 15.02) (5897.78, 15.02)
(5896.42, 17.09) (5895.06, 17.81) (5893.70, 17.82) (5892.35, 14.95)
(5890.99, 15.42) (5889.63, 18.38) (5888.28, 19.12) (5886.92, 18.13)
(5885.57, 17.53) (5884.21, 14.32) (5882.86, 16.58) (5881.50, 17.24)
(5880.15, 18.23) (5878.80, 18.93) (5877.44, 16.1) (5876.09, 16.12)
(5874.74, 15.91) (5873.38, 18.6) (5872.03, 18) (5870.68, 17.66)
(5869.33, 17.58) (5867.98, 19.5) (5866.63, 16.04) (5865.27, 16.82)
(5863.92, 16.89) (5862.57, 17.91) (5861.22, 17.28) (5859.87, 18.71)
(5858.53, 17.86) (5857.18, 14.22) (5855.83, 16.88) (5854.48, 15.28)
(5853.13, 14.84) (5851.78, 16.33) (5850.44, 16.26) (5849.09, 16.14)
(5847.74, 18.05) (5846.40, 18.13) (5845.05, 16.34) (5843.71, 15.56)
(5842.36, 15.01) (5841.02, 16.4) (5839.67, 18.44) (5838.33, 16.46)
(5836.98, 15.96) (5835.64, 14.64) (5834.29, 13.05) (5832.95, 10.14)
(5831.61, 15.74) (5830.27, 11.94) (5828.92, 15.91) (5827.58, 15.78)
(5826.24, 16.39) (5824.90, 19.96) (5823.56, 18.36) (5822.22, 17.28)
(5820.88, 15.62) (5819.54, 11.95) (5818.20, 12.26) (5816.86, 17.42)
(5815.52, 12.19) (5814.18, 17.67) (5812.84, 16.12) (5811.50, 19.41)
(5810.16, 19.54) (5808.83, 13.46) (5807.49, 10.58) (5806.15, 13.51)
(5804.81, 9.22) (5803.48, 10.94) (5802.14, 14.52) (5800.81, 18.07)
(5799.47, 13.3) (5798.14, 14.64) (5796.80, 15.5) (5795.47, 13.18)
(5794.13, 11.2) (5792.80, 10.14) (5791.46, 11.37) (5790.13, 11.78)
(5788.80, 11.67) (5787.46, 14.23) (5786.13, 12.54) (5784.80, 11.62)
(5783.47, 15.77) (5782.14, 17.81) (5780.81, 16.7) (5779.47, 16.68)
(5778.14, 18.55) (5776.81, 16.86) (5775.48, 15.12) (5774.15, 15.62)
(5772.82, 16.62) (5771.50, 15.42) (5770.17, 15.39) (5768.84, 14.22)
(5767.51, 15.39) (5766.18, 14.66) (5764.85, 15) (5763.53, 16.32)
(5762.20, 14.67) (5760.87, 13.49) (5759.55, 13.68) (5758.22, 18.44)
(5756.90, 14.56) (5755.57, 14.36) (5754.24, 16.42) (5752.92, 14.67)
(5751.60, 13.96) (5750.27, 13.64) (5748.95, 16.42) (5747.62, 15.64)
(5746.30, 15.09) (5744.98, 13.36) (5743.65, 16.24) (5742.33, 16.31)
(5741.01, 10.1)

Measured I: 1.17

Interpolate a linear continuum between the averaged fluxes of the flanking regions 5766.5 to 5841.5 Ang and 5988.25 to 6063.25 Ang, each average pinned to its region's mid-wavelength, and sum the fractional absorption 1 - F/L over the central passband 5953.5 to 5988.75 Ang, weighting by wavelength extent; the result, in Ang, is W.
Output -1.7 Ang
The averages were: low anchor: 14.8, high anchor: 17.7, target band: 17.8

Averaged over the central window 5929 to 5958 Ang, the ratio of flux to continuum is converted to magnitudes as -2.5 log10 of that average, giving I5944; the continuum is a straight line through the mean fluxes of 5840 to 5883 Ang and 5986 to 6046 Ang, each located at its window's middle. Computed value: -0.03 mag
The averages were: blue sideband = 16.9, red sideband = 17.9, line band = 18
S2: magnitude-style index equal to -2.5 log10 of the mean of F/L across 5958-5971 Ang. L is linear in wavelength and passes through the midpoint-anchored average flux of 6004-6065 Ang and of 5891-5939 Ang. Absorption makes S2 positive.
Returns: 0.05 mag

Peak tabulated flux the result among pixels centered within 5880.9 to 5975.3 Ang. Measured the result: 20.59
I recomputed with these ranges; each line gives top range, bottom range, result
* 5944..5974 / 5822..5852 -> 1.10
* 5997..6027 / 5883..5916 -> 1.08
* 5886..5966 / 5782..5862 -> 1.17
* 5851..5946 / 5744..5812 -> 1.18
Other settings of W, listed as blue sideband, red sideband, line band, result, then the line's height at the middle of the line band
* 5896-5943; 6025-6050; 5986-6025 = -1.9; 17.4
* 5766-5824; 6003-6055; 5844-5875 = -3.3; 15.4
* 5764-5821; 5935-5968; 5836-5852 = -1.1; 15.5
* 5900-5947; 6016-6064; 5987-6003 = -1.6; 17.4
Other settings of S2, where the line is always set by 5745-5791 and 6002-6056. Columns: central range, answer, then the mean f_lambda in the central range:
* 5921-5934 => -0.14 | 18.7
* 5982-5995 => -0.08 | 18.3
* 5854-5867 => -0.06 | 16.8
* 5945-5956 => -0.11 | 18.5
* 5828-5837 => 0.13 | 13.8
